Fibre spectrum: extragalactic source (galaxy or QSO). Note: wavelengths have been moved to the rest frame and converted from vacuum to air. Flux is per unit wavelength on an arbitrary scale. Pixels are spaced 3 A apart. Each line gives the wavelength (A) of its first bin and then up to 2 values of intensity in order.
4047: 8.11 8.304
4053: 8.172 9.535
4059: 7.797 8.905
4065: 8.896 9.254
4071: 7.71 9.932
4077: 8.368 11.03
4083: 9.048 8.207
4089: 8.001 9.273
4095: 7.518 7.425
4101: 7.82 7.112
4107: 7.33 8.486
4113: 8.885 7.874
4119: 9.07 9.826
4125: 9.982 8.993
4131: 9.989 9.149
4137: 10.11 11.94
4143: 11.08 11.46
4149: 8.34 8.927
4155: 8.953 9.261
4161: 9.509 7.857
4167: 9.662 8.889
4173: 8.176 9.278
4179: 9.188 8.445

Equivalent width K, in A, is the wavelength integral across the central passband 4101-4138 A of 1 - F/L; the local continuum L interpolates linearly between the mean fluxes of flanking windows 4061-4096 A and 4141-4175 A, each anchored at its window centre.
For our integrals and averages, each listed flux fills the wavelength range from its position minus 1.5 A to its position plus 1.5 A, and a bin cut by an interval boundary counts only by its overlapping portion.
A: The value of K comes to 1.1 A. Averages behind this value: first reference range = 8.86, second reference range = 9.32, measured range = 8.84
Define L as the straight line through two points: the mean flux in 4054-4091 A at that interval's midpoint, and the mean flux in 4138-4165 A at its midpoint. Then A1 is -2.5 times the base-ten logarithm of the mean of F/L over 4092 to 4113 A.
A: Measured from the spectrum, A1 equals 0.177 mag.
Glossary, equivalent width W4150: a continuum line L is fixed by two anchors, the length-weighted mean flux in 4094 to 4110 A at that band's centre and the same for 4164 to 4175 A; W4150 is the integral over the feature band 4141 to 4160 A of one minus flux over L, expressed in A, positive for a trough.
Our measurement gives -2.9 A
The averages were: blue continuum 7.54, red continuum 8.78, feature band 9.73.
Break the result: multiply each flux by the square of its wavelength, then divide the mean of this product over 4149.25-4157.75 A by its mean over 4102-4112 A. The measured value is 1.18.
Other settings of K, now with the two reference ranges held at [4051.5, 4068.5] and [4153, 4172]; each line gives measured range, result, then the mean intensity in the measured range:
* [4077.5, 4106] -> 1.5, 8.36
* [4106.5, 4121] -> 0.7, 8.45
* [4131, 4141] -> -1.5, 10.3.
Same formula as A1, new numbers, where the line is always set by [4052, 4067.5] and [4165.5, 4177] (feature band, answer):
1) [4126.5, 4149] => -0.15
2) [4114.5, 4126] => -0.03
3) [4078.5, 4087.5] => -0.08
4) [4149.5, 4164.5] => 0.00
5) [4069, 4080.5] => -0.04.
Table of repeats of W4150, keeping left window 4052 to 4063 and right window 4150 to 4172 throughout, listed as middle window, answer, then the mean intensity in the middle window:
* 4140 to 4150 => -1.9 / 10.6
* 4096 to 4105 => 1.3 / 7.47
